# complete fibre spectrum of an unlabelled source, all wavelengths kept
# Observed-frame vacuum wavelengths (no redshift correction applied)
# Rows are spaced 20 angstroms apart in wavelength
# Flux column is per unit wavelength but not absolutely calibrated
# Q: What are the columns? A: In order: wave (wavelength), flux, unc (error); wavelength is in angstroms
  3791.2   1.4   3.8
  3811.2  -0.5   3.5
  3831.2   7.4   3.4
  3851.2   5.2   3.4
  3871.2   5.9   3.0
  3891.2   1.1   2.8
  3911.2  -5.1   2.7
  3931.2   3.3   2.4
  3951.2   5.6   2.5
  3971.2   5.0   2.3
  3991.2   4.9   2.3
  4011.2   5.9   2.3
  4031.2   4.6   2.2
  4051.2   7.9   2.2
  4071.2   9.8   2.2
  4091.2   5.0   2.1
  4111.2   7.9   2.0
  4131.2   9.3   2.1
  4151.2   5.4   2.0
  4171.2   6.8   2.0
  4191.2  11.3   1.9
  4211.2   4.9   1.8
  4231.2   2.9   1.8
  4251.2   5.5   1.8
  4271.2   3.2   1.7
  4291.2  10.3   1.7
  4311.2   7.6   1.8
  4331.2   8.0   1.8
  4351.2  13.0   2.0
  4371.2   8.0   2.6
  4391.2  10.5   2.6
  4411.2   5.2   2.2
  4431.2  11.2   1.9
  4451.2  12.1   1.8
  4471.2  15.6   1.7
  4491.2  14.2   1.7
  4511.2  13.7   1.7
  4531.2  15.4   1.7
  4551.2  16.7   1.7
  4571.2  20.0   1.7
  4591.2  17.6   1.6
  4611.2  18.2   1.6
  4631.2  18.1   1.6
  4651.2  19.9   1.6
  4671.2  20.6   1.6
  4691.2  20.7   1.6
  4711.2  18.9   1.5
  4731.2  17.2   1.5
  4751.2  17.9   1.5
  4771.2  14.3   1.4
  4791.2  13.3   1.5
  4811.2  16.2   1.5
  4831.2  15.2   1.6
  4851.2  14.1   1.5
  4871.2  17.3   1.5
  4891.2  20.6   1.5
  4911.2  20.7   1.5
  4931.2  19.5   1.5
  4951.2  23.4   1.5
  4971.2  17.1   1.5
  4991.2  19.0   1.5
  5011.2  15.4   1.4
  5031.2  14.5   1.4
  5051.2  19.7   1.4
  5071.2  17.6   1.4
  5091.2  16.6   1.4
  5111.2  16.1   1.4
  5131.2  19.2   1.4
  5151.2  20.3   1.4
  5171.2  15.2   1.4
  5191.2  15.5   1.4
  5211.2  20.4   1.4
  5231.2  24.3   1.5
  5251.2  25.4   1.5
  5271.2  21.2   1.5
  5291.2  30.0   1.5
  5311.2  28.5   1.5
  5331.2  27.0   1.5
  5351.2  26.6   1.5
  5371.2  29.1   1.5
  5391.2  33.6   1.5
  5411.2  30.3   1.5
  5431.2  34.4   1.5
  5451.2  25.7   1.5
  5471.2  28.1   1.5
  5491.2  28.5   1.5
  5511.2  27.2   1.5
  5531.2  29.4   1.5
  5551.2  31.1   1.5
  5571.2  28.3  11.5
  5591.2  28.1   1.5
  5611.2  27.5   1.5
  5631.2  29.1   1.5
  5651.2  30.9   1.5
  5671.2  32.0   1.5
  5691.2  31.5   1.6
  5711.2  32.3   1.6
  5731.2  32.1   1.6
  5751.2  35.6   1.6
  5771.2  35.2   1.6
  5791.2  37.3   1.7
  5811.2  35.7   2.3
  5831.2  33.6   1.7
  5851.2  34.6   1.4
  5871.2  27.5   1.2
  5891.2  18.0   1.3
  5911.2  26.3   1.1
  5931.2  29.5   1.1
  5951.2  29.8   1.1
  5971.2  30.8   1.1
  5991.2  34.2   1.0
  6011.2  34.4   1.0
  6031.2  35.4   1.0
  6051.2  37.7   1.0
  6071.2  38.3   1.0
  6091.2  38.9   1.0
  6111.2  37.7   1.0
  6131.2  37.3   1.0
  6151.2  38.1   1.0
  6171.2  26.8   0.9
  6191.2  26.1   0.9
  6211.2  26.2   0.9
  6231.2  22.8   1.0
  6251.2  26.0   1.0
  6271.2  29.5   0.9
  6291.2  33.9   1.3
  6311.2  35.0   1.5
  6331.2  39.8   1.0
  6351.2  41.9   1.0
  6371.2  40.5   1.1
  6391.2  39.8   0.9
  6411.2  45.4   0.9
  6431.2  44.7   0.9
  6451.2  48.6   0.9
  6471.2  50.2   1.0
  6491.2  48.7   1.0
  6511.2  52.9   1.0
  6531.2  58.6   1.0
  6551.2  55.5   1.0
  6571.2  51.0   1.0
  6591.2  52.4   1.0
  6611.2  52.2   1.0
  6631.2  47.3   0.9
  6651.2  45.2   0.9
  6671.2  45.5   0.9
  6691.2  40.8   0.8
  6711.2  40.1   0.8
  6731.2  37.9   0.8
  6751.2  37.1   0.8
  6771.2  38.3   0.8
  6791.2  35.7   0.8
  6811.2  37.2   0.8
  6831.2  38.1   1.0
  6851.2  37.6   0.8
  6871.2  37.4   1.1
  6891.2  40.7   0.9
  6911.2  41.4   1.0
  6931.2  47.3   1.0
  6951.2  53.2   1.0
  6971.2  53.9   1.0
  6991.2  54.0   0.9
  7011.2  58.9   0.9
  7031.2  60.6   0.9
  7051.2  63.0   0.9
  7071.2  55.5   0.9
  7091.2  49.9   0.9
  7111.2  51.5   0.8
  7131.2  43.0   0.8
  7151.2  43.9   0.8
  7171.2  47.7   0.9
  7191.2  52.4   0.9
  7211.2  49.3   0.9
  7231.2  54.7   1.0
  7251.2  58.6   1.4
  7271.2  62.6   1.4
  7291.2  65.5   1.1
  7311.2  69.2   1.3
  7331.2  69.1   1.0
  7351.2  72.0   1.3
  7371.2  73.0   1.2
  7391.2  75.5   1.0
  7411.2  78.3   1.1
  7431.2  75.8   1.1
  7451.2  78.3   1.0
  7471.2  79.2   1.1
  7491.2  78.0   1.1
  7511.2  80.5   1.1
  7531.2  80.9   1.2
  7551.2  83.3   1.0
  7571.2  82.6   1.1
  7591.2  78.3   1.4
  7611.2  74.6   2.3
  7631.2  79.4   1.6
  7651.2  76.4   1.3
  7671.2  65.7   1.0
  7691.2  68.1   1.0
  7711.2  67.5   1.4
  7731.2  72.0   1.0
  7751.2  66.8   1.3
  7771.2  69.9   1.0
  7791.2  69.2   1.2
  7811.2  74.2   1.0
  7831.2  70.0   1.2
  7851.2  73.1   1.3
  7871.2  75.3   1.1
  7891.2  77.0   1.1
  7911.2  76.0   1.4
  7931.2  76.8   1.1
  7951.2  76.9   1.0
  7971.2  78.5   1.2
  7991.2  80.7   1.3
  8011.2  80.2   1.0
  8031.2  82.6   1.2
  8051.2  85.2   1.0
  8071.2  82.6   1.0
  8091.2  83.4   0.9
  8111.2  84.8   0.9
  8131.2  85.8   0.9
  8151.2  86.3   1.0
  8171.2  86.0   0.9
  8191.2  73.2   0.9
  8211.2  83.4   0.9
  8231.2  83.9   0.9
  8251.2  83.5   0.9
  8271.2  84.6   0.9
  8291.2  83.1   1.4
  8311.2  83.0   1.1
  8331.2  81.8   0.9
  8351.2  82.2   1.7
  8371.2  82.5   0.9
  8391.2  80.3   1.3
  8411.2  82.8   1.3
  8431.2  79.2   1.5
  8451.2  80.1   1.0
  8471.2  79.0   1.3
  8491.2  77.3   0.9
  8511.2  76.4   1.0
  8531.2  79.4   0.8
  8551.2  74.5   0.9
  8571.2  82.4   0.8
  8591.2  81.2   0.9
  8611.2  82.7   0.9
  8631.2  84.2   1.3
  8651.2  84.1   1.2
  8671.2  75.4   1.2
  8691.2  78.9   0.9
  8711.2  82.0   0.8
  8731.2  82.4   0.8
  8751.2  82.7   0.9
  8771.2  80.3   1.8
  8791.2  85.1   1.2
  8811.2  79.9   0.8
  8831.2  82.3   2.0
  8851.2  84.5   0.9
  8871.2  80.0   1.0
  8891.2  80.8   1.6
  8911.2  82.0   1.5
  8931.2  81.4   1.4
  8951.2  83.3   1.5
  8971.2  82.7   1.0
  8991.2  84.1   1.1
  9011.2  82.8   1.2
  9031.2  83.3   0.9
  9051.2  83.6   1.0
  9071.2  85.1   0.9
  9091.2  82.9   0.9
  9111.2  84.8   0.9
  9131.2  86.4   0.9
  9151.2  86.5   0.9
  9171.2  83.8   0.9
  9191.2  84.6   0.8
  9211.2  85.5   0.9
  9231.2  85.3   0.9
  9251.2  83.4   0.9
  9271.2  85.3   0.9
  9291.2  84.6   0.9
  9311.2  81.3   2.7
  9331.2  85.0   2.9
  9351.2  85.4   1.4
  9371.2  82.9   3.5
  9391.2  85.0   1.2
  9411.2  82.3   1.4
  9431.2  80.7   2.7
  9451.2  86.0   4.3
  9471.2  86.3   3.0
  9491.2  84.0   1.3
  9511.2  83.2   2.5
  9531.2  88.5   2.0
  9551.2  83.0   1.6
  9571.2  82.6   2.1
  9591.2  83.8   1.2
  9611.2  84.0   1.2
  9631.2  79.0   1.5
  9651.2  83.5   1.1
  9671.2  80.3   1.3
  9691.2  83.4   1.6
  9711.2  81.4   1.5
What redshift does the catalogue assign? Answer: 0.000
